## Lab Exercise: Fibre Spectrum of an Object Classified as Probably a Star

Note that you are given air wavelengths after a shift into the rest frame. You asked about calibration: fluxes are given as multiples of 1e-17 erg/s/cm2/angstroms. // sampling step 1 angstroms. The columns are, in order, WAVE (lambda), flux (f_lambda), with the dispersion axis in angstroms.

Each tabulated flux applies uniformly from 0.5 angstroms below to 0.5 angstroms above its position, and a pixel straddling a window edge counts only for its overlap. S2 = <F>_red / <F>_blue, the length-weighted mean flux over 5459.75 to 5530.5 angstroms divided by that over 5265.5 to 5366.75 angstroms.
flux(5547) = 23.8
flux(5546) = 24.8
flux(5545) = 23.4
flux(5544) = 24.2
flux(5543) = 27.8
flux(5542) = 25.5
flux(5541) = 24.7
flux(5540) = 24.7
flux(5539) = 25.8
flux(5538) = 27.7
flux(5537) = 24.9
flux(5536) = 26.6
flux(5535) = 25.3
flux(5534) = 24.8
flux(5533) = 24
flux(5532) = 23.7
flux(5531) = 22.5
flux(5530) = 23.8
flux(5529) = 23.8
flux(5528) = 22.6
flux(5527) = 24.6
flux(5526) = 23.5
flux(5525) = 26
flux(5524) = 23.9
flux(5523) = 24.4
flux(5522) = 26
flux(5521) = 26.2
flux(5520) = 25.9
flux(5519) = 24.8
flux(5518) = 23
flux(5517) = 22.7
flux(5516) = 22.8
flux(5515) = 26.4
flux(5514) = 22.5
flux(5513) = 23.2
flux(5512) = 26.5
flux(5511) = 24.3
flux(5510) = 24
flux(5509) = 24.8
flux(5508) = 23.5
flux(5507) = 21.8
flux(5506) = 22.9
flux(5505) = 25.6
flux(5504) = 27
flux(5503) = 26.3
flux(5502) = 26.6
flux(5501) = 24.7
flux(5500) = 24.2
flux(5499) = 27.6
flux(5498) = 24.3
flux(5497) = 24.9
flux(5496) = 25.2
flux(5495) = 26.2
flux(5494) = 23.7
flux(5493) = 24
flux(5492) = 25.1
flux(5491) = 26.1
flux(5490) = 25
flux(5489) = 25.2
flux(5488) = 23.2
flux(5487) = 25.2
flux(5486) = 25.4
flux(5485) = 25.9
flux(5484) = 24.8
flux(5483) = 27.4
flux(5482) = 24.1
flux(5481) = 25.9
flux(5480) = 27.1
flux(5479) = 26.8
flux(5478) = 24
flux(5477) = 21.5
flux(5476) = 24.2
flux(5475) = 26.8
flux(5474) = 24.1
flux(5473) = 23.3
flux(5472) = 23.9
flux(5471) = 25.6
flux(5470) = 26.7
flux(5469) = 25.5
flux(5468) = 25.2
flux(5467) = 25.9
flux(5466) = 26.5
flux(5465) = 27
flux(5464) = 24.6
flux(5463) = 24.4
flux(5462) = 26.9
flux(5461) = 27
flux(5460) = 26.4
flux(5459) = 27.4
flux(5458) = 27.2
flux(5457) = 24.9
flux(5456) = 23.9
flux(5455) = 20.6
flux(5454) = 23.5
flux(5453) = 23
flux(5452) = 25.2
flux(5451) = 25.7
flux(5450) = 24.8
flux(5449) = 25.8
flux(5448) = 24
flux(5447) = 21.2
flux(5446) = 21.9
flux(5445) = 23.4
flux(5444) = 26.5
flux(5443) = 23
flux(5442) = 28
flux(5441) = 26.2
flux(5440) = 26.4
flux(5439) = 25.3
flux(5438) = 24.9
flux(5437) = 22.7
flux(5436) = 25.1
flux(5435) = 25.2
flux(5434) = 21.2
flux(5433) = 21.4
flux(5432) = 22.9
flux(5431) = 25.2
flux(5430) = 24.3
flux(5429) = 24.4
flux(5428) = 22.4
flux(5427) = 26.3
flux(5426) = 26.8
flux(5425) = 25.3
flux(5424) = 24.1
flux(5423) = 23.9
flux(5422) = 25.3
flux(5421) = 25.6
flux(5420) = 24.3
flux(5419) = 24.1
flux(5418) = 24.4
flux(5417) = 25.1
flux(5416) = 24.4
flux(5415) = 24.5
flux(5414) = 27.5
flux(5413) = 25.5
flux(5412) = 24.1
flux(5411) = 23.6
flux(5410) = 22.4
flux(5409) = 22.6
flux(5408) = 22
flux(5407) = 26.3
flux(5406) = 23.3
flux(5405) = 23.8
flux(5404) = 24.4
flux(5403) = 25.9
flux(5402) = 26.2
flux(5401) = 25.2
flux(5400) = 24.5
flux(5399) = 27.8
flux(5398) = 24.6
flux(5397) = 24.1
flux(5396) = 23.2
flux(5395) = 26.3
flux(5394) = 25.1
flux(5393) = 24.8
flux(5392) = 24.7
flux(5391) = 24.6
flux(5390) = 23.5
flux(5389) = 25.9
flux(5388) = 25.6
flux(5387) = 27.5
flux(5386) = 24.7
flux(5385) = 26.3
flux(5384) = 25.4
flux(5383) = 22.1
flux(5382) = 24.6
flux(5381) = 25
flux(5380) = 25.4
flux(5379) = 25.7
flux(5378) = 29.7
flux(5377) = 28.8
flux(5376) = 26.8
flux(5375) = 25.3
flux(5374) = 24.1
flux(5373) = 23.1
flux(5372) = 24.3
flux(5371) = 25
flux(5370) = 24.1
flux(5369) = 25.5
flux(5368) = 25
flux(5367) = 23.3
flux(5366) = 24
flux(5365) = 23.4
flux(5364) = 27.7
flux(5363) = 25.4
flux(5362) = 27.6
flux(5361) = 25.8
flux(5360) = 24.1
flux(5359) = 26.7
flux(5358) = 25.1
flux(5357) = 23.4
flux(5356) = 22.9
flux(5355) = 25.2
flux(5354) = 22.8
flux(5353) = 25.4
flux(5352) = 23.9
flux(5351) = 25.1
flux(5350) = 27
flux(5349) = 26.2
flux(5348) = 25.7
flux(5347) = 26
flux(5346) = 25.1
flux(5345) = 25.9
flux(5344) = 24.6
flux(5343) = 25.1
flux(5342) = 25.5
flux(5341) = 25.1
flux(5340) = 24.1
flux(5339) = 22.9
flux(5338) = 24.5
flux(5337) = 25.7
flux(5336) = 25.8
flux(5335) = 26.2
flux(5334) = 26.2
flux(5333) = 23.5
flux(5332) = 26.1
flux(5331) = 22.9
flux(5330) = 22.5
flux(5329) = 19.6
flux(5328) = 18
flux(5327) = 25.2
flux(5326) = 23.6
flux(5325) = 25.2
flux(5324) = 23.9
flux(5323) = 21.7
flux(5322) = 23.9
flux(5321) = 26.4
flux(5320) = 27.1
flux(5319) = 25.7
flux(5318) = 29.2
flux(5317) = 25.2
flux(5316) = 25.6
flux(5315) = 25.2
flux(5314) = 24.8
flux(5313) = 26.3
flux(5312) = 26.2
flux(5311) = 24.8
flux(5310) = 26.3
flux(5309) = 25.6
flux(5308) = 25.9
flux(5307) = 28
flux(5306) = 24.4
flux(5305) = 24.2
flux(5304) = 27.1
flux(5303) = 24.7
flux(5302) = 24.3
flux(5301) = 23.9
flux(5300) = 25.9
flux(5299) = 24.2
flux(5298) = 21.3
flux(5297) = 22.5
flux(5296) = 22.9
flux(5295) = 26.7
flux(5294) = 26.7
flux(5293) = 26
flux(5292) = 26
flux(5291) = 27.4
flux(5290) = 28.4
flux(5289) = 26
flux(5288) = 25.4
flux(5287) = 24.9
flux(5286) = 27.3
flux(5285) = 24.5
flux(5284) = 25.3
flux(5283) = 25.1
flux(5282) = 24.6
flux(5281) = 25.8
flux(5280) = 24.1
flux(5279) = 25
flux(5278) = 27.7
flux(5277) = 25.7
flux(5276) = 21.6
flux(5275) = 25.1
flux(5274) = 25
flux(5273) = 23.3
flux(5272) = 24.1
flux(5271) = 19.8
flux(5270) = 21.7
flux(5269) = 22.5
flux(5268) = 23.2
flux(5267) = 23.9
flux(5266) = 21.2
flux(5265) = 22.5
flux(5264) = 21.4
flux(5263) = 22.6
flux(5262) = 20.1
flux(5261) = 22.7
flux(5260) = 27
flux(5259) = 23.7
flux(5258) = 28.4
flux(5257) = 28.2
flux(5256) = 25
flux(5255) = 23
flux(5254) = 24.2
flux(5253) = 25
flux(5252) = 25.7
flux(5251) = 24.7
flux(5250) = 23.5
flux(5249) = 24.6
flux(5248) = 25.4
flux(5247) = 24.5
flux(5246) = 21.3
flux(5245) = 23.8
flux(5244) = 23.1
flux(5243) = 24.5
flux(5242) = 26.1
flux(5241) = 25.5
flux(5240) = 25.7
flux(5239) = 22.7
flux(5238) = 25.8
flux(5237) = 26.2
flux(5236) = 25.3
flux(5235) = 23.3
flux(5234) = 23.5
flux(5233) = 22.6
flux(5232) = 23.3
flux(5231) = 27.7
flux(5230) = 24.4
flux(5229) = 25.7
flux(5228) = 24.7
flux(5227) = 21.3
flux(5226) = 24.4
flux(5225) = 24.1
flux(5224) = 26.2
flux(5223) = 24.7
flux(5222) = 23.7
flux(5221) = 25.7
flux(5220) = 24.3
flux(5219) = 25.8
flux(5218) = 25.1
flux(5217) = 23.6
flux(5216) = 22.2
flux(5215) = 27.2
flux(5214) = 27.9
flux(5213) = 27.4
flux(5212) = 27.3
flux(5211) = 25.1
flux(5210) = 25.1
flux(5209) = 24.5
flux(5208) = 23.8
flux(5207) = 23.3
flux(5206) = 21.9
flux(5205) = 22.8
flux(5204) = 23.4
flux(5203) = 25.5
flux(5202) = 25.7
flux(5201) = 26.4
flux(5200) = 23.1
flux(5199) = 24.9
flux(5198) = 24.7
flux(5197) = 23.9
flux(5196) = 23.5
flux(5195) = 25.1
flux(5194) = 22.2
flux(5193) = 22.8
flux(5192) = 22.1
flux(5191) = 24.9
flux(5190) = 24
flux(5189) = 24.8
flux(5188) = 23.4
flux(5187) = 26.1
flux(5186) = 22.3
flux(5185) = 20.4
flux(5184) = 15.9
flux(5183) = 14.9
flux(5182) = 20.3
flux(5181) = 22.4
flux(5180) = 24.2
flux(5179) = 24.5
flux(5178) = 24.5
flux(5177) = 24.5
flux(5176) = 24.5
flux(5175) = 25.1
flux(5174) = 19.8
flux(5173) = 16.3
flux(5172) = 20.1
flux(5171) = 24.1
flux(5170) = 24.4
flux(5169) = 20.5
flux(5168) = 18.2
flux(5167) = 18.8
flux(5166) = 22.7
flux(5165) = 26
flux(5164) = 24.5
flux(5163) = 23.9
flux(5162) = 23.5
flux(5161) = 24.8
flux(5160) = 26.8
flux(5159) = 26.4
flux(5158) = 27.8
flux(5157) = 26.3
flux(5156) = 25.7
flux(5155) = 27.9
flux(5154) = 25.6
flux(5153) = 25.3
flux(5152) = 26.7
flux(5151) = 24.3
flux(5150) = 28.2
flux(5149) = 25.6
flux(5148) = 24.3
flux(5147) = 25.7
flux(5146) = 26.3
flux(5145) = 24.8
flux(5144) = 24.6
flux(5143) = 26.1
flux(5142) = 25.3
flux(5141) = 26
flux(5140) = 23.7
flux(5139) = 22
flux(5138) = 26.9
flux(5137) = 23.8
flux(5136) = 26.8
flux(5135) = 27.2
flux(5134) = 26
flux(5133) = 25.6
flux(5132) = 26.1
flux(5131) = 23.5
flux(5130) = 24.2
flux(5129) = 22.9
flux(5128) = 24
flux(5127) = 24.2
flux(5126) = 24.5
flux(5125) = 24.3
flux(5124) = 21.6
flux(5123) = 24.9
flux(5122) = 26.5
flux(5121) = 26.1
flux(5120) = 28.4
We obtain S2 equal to 1.0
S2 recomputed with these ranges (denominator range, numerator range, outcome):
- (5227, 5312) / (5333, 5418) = 1.02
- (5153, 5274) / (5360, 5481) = 1.04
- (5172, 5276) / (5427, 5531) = 1.04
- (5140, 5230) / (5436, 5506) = 1.04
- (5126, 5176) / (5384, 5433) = 1.01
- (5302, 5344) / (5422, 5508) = 1.00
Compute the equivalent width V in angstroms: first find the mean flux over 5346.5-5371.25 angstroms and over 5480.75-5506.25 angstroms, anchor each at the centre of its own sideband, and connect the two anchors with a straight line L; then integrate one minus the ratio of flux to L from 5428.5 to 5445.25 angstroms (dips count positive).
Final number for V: 0.5 angstroms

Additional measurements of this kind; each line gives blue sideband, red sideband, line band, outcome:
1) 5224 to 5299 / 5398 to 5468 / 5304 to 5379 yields -1.5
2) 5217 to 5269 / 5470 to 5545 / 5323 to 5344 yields 0.4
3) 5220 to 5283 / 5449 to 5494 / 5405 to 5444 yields 0.7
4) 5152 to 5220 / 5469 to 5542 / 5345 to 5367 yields -0.7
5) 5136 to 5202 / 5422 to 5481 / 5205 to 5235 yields -0.8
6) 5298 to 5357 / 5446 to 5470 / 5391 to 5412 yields 0.4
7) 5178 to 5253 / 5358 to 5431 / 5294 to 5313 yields -0.4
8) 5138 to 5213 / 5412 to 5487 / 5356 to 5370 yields -0.3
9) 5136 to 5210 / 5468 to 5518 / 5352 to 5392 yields -1.1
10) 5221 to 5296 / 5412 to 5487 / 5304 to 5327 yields -0.8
